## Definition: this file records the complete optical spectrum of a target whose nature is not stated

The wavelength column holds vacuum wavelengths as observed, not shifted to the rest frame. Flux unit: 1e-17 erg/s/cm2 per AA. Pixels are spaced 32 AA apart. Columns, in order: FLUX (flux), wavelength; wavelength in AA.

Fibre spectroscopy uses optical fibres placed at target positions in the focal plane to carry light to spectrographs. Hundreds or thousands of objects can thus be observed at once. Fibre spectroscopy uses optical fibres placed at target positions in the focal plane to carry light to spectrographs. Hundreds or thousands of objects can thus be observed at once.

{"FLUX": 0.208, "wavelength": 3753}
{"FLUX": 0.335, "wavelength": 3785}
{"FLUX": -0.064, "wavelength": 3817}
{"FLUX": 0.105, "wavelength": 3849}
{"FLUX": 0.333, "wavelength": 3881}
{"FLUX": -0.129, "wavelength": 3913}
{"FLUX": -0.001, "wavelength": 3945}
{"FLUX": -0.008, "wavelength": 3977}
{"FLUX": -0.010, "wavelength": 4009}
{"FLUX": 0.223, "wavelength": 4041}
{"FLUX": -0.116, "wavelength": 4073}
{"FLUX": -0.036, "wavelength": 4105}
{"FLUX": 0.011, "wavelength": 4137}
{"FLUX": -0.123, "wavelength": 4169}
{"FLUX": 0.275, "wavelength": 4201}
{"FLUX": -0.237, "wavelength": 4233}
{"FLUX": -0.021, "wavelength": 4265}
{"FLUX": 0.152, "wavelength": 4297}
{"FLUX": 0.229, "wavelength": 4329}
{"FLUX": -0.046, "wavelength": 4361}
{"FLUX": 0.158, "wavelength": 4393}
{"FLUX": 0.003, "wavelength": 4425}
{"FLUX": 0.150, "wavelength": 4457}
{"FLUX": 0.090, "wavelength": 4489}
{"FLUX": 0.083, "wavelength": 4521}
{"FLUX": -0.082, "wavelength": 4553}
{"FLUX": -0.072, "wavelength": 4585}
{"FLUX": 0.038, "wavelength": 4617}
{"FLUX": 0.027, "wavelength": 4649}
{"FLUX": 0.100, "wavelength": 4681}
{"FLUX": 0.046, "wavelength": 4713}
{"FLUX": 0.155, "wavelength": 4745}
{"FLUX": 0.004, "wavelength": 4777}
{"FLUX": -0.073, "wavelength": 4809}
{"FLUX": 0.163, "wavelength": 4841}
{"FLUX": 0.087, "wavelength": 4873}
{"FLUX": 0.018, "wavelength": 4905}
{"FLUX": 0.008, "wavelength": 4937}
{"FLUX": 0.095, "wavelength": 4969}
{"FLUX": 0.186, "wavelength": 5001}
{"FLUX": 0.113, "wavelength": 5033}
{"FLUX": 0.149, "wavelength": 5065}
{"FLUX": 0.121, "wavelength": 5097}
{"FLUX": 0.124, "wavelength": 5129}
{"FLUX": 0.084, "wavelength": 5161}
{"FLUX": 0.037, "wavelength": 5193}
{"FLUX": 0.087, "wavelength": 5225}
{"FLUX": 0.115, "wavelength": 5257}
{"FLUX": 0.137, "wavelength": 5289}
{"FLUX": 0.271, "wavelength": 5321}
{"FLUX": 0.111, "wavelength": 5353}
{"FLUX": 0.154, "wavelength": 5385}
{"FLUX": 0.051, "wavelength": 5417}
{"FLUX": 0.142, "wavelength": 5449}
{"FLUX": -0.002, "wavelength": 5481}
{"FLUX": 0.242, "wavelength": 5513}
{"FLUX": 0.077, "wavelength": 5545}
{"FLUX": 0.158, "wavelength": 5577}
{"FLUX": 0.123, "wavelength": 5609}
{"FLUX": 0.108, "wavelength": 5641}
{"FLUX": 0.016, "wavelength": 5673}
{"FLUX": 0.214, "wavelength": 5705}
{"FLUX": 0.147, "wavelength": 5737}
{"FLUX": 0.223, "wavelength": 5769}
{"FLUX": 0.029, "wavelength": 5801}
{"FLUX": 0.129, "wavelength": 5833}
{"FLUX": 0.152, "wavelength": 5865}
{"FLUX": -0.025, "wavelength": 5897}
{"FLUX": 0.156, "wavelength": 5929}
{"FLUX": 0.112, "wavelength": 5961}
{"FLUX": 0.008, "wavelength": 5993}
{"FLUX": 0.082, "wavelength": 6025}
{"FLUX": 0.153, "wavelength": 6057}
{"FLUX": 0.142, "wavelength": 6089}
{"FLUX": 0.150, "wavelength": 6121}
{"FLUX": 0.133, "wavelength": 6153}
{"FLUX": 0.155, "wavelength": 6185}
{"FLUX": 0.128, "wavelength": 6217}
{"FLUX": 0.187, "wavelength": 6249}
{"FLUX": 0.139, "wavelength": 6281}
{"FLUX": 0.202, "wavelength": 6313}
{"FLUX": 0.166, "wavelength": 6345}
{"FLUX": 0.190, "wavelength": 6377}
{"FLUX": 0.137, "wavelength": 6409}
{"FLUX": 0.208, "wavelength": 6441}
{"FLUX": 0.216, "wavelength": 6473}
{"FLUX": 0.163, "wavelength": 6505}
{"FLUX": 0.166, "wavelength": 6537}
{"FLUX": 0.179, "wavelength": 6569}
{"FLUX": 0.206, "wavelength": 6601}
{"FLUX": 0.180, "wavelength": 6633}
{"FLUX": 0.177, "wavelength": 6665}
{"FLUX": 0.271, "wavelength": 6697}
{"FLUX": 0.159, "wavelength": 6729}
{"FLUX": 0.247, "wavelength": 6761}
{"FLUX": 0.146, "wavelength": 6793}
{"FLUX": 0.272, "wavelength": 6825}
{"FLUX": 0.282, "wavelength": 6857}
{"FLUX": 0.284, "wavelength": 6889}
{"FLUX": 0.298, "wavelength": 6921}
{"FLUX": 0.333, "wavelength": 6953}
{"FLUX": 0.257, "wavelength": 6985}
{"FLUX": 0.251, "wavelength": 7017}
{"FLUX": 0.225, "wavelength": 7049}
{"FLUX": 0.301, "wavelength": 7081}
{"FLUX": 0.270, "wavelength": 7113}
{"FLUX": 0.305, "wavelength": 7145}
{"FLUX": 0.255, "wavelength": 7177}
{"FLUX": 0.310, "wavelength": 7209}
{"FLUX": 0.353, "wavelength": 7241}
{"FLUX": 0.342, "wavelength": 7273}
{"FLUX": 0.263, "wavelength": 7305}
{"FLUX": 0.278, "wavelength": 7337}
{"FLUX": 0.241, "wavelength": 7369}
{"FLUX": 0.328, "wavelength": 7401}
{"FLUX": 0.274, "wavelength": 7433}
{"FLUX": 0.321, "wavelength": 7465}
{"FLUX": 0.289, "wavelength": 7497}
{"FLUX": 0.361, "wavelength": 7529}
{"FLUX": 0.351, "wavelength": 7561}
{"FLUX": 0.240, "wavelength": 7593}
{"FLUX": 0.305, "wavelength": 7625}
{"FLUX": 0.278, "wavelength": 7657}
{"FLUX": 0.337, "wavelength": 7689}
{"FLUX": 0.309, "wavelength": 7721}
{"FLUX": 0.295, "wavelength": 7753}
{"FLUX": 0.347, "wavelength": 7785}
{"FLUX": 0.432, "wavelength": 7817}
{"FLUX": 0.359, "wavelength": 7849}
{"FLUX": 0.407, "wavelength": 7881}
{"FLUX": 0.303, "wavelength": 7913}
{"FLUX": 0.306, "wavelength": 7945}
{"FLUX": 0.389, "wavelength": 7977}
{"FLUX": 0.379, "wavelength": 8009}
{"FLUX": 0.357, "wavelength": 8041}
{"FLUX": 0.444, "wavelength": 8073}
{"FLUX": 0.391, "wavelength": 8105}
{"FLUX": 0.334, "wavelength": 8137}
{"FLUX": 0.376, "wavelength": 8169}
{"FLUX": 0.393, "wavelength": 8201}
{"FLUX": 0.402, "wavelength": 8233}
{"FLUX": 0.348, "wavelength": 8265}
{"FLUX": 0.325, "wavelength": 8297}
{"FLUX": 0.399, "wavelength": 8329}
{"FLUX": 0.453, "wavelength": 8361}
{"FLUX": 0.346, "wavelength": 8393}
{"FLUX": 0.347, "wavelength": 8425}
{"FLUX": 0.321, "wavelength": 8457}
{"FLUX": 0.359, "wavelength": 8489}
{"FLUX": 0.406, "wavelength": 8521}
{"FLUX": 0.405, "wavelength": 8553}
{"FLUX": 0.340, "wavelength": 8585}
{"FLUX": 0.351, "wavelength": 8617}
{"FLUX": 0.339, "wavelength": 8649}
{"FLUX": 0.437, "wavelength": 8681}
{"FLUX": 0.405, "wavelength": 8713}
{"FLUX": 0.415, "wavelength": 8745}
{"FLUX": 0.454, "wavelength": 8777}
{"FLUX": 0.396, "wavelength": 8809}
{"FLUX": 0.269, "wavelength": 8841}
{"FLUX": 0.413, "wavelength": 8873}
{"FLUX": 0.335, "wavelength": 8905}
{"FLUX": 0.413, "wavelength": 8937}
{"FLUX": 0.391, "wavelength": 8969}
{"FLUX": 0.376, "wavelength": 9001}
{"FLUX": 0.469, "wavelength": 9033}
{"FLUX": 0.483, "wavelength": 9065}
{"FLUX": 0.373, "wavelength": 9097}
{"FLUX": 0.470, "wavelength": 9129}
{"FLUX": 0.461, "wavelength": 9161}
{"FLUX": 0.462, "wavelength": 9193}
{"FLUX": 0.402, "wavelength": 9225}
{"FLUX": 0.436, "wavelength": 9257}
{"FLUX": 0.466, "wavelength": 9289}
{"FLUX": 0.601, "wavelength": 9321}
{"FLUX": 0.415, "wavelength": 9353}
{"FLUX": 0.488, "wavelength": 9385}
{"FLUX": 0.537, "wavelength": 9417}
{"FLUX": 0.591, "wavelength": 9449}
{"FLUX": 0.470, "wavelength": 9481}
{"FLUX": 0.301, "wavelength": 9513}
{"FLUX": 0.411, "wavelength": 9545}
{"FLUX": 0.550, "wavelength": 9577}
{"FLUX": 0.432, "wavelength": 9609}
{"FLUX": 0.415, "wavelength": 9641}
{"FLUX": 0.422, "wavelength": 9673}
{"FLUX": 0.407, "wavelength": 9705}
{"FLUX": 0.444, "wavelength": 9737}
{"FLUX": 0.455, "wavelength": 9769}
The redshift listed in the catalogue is 0.708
